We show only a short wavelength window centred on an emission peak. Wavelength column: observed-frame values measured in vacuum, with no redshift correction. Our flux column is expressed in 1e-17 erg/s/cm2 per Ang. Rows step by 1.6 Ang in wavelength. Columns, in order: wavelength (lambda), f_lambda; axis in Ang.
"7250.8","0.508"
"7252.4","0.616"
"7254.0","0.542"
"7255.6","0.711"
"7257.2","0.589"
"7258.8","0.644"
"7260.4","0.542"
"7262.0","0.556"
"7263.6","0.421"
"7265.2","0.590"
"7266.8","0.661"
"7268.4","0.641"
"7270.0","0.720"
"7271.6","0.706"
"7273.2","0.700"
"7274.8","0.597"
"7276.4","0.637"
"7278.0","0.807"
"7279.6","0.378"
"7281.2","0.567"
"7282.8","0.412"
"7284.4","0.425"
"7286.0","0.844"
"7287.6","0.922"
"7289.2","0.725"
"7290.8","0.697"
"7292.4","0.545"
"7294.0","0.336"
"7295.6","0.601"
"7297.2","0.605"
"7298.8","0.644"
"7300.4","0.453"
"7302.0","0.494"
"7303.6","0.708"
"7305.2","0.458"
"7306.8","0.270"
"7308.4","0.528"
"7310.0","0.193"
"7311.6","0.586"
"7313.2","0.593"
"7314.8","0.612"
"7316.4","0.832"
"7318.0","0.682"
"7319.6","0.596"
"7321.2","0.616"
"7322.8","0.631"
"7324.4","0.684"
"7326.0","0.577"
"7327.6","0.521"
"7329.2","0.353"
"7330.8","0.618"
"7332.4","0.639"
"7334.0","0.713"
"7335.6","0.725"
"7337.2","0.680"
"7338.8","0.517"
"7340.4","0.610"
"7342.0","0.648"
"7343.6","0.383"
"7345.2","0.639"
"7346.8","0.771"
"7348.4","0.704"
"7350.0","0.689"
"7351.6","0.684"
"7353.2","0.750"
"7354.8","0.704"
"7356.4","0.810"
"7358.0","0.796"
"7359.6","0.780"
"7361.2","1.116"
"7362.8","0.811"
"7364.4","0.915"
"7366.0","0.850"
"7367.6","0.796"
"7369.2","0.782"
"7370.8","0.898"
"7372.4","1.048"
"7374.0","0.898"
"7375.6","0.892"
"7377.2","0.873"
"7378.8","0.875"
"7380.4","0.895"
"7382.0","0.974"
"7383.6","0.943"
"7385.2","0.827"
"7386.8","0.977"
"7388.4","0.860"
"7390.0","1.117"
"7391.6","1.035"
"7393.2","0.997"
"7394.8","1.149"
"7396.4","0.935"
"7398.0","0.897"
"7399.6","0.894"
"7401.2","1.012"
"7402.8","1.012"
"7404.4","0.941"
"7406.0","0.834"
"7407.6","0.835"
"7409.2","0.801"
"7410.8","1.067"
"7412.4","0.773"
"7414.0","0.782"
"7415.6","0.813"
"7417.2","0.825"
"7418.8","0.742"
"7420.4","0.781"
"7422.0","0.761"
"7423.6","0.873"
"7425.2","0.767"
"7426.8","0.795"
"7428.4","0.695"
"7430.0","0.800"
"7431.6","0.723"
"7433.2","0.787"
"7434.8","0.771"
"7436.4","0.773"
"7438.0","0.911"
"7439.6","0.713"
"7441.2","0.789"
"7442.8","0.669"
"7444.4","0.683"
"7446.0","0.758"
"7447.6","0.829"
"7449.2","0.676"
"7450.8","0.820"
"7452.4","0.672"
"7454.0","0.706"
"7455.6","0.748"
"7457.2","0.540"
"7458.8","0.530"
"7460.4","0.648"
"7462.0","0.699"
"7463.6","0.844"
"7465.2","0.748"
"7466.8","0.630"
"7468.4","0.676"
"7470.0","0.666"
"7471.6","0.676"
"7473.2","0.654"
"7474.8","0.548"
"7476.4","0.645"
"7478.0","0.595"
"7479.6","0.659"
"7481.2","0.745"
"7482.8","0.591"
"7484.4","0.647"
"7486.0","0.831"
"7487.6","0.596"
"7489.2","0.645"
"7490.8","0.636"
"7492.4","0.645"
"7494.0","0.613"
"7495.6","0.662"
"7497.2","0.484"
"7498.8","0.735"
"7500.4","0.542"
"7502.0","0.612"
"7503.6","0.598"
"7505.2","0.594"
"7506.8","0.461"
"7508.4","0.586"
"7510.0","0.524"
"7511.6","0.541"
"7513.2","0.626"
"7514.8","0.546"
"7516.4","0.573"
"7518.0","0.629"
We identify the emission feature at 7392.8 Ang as Mg II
